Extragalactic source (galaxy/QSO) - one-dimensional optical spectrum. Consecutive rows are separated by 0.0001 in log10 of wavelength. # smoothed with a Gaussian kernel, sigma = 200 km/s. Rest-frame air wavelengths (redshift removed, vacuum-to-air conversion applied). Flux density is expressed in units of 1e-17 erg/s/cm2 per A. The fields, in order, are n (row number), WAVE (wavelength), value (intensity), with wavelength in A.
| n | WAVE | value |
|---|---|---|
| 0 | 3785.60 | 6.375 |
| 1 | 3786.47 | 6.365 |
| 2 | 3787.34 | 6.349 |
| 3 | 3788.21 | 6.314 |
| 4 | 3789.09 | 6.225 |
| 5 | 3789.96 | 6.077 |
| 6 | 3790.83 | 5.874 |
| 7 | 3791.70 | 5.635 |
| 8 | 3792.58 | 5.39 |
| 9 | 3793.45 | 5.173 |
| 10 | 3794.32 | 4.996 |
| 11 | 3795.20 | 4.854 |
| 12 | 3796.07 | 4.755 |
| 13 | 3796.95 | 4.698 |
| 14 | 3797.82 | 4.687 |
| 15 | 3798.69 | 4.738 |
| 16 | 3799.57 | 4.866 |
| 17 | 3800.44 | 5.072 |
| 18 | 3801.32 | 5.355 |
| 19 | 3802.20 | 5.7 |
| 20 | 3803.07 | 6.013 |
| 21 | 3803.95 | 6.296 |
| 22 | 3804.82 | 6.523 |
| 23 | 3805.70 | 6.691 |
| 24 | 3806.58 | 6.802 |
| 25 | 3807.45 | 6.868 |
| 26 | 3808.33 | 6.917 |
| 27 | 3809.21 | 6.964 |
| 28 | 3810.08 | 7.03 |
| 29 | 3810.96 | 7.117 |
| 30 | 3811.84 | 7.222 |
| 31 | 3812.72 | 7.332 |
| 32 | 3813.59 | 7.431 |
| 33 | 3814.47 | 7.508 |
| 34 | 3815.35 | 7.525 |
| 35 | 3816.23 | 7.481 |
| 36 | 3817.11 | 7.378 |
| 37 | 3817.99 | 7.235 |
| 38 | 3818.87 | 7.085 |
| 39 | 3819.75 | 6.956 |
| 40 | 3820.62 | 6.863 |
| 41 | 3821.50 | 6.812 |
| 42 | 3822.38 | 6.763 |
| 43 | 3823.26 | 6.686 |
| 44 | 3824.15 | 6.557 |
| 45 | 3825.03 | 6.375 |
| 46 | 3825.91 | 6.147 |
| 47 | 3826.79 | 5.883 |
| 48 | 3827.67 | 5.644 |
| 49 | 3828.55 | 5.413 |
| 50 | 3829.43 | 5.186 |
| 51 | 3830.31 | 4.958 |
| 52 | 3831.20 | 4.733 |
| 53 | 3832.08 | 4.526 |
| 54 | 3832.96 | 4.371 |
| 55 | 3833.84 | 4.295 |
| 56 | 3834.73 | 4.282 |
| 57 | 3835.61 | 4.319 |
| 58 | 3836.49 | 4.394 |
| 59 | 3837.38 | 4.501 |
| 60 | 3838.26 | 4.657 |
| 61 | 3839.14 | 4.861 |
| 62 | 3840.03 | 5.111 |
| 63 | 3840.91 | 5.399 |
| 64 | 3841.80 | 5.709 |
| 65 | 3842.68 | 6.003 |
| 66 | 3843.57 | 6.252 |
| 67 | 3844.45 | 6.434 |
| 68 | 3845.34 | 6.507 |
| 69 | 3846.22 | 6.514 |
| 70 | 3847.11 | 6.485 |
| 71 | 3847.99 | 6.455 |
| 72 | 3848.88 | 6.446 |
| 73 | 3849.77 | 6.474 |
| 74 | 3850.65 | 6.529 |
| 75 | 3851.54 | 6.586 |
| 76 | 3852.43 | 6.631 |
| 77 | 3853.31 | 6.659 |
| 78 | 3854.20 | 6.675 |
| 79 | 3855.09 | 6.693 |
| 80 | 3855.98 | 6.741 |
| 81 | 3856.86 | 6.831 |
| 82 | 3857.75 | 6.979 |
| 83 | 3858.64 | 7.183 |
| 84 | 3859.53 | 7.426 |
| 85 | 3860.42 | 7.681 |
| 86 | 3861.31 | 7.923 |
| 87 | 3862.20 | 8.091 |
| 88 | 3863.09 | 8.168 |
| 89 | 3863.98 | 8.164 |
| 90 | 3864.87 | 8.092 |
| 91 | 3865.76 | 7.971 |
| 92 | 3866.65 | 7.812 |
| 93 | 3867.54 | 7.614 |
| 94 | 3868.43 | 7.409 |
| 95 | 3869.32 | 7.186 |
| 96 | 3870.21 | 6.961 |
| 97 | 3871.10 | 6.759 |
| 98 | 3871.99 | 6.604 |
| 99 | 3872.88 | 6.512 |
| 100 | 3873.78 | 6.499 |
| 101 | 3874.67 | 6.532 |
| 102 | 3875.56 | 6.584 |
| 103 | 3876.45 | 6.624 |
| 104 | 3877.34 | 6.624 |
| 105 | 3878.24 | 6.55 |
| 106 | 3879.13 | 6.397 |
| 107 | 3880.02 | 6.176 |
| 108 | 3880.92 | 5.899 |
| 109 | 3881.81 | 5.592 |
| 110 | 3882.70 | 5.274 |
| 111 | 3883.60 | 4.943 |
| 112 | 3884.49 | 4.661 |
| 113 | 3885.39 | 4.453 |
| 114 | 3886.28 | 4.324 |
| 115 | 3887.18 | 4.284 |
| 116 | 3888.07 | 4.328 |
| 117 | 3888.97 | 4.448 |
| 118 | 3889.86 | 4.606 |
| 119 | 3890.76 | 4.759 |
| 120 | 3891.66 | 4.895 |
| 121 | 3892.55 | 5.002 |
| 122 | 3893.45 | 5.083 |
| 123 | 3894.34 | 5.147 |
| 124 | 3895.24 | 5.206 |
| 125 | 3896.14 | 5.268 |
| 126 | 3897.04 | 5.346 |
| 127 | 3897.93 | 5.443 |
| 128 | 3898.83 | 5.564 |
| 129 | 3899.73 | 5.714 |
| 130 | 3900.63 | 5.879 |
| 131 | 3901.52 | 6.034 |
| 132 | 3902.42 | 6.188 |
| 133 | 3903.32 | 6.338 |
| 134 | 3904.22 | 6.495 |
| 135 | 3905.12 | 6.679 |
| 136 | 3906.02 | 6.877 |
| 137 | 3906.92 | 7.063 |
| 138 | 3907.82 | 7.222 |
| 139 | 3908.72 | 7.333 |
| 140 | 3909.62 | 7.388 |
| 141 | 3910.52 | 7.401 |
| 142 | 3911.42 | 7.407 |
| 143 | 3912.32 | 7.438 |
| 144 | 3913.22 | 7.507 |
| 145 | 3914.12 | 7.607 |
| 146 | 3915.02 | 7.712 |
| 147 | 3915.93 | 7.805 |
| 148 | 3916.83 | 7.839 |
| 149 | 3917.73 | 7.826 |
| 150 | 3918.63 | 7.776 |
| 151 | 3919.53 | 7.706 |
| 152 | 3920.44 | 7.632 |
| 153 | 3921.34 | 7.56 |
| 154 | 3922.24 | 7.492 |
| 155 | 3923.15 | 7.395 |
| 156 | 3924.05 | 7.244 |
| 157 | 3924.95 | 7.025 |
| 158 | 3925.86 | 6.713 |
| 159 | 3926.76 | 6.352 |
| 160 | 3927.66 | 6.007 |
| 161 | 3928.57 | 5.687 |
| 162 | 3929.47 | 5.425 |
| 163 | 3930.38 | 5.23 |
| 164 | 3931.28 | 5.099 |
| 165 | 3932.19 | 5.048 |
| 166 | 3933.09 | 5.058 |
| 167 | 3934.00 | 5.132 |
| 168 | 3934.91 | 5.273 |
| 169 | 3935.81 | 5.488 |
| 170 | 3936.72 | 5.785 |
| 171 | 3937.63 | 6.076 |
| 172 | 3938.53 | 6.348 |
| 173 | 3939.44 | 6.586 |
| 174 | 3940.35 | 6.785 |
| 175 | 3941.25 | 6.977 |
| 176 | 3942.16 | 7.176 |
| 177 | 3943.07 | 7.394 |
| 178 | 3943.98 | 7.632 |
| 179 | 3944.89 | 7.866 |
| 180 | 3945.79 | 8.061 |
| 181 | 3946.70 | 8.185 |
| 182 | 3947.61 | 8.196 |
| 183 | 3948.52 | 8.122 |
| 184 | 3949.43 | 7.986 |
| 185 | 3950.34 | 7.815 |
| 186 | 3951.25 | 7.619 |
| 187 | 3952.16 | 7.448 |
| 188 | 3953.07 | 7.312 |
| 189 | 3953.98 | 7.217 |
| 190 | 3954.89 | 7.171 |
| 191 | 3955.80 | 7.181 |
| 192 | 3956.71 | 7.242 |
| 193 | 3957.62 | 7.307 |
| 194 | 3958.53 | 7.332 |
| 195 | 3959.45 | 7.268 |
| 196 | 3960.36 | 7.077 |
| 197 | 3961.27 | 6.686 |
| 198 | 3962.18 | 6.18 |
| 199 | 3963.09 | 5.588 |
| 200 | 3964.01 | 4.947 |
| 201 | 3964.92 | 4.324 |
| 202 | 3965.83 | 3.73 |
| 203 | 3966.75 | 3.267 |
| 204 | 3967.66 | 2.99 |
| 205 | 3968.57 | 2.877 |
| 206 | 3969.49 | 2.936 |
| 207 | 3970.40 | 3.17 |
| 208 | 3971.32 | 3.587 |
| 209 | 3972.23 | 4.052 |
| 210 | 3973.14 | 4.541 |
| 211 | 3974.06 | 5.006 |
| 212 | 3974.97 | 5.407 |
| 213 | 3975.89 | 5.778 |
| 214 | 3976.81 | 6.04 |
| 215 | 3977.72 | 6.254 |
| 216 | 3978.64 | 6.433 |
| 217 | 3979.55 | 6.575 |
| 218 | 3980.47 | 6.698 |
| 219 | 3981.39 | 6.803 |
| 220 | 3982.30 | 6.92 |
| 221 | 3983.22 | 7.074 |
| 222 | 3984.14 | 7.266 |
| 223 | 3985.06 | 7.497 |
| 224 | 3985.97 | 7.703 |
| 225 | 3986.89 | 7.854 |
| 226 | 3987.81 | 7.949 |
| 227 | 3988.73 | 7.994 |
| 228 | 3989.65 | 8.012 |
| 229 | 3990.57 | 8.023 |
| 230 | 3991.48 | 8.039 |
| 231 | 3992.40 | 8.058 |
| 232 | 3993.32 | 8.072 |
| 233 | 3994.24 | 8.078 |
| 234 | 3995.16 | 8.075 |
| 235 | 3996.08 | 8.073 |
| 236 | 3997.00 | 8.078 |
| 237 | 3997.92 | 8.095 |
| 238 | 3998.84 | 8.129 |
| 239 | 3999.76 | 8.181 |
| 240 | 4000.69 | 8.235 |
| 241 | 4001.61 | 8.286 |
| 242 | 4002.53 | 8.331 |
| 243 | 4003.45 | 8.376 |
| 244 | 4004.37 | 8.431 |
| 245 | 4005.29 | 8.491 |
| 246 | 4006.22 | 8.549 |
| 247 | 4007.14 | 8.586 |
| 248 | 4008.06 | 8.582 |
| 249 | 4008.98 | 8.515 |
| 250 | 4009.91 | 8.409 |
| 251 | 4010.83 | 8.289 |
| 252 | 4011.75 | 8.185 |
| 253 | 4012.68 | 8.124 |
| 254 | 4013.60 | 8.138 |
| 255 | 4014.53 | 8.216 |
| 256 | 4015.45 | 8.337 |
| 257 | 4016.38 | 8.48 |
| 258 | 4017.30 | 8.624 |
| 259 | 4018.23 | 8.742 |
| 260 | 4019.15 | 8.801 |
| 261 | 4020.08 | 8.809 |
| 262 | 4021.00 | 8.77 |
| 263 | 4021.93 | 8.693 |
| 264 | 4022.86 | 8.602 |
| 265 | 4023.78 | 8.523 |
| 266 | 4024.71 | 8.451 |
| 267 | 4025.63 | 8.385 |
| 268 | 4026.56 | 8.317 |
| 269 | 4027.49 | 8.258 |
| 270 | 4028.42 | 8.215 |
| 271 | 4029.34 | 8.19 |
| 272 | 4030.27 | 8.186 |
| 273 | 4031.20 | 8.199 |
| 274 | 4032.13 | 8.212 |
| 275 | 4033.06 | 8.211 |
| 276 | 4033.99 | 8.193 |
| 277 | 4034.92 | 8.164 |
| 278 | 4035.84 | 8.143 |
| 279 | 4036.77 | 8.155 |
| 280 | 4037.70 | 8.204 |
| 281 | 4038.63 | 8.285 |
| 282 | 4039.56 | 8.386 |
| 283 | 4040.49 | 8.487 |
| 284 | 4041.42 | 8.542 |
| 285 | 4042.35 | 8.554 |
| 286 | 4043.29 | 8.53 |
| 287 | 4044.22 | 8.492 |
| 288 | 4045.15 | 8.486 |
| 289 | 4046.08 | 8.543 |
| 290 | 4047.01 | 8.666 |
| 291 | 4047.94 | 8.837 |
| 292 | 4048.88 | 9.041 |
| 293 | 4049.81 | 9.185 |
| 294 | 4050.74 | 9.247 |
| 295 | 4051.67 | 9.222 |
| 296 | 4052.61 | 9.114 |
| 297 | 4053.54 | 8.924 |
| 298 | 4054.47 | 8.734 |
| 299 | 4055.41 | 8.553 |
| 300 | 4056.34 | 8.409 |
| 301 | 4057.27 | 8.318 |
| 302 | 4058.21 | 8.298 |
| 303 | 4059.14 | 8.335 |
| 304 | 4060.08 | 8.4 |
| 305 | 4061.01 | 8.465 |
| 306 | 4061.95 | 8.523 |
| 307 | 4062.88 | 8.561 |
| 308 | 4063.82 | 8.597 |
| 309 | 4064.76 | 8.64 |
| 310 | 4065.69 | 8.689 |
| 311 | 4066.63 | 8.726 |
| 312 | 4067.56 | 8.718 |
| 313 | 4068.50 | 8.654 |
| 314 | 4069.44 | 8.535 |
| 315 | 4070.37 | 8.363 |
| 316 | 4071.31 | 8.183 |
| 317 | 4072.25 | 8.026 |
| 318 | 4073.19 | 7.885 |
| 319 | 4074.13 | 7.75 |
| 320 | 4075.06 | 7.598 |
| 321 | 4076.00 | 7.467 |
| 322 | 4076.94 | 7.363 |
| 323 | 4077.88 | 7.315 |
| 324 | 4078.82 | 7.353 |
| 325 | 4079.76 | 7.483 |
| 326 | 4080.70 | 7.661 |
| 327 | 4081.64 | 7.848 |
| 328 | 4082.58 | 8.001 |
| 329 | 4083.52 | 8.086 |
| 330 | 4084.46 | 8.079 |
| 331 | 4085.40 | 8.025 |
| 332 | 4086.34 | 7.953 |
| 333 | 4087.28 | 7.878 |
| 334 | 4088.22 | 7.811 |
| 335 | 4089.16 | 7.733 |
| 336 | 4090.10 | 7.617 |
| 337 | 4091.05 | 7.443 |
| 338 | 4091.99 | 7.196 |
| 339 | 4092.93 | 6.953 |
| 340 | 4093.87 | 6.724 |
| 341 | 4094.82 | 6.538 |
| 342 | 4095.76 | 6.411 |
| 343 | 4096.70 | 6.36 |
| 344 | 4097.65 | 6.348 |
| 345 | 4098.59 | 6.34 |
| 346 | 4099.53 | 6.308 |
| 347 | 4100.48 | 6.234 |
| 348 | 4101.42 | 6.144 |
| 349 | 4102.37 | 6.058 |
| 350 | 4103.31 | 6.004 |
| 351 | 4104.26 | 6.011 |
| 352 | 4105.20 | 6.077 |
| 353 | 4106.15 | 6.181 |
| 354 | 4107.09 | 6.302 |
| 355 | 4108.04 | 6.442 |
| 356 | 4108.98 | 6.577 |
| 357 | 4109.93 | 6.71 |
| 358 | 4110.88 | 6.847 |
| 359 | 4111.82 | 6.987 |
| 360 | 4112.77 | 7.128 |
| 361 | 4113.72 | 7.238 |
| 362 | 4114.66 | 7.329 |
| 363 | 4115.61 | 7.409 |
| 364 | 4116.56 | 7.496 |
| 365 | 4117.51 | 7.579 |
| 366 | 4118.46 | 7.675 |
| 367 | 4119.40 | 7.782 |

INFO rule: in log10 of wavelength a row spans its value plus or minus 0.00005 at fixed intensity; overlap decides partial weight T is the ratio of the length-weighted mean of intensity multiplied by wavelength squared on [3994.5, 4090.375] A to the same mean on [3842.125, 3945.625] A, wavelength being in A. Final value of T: 1.38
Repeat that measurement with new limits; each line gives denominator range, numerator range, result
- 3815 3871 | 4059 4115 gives 1.31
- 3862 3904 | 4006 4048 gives 1.50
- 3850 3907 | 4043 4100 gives 1.41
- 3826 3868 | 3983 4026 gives 1.43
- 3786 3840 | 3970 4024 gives 1.41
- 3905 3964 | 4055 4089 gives 1.25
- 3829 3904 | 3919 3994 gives 1.13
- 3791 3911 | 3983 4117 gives 1.43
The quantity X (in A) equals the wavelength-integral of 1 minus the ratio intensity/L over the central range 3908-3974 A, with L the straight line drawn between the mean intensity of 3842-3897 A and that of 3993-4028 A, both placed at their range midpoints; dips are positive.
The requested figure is 7.7 A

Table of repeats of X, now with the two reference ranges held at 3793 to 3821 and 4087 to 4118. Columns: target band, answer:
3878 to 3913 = 3.7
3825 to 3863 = 2.3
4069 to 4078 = -1.5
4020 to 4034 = -3.6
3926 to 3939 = 1.8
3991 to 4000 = -2.0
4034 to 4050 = -4.3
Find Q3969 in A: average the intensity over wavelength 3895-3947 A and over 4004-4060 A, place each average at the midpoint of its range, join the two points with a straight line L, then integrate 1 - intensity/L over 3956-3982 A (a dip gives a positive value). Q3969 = 7.2 A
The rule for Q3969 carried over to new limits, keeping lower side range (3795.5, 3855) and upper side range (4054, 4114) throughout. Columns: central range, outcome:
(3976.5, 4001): -2.1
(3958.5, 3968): 2.1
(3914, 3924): -1.6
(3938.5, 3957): -2.0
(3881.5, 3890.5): 2.4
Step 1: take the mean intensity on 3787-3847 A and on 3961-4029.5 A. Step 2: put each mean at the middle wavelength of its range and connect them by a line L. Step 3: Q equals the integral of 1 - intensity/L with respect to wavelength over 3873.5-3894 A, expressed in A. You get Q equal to 3.2 A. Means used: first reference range 5.93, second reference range 7.22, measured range 5.41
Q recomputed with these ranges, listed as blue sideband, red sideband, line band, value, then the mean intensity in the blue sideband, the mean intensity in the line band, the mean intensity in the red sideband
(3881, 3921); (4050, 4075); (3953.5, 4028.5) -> 3.00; 6.13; 7.2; 8.53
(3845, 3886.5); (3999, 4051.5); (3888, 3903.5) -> 3.81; 6.69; 5.3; 8.45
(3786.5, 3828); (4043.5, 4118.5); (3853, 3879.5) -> -2.23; 6.28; 7.13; 7.69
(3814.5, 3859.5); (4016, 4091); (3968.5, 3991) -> 4.24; 6.09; 6.15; 8.33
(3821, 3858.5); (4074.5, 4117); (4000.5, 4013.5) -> -3.42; 5.86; 8.39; 7.05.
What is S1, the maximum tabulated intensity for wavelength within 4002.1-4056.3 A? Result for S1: 9.247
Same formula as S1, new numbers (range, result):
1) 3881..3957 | 8.196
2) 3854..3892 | 8.168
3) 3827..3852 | 6.586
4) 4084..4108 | 8.079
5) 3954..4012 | 8.586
